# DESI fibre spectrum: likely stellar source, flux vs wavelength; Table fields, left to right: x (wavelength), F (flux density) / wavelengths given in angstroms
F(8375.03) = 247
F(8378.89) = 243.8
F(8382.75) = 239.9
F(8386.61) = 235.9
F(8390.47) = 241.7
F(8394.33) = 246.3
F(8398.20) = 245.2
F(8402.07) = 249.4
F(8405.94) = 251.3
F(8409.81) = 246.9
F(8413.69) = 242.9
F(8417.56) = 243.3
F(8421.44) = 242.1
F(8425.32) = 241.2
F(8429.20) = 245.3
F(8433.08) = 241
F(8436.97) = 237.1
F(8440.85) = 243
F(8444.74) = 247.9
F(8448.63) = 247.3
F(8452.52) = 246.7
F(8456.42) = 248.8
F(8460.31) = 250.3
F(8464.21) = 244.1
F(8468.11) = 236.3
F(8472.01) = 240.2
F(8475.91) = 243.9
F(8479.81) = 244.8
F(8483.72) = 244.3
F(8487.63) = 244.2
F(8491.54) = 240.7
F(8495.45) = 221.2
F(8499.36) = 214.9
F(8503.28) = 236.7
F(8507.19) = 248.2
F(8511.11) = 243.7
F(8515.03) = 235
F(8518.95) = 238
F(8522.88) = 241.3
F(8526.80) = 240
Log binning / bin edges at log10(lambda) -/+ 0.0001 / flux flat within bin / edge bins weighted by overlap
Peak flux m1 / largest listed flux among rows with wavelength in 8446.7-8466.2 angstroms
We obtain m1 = 250.3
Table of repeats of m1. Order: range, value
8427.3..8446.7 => 247.9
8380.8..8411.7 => 251.3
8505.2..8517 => 248.2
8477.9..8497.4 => 244.8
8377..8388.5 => 243.8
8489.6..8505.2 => 240.7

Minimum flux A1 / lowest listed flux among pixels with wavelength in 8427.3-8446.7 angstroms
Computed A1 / 237.1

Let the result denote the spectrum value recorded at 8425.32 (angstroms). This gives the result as 241.2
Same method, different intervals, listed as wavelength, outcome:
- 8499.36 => 214.9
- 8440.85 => 243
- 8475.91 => 243.9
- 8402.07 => 249.4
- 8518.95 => 238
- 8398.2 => 245.2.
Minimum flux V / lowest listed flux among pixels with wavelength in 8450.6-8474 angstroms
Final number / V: 236.3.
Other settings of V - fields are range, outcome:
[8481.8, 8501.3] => 214.9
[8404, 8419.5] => 242.9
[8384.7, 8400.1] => 235.9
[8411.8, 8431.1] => 241.2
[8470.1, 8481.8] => 240.2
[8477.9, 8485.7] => 244.3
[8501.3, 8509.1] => 236.7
